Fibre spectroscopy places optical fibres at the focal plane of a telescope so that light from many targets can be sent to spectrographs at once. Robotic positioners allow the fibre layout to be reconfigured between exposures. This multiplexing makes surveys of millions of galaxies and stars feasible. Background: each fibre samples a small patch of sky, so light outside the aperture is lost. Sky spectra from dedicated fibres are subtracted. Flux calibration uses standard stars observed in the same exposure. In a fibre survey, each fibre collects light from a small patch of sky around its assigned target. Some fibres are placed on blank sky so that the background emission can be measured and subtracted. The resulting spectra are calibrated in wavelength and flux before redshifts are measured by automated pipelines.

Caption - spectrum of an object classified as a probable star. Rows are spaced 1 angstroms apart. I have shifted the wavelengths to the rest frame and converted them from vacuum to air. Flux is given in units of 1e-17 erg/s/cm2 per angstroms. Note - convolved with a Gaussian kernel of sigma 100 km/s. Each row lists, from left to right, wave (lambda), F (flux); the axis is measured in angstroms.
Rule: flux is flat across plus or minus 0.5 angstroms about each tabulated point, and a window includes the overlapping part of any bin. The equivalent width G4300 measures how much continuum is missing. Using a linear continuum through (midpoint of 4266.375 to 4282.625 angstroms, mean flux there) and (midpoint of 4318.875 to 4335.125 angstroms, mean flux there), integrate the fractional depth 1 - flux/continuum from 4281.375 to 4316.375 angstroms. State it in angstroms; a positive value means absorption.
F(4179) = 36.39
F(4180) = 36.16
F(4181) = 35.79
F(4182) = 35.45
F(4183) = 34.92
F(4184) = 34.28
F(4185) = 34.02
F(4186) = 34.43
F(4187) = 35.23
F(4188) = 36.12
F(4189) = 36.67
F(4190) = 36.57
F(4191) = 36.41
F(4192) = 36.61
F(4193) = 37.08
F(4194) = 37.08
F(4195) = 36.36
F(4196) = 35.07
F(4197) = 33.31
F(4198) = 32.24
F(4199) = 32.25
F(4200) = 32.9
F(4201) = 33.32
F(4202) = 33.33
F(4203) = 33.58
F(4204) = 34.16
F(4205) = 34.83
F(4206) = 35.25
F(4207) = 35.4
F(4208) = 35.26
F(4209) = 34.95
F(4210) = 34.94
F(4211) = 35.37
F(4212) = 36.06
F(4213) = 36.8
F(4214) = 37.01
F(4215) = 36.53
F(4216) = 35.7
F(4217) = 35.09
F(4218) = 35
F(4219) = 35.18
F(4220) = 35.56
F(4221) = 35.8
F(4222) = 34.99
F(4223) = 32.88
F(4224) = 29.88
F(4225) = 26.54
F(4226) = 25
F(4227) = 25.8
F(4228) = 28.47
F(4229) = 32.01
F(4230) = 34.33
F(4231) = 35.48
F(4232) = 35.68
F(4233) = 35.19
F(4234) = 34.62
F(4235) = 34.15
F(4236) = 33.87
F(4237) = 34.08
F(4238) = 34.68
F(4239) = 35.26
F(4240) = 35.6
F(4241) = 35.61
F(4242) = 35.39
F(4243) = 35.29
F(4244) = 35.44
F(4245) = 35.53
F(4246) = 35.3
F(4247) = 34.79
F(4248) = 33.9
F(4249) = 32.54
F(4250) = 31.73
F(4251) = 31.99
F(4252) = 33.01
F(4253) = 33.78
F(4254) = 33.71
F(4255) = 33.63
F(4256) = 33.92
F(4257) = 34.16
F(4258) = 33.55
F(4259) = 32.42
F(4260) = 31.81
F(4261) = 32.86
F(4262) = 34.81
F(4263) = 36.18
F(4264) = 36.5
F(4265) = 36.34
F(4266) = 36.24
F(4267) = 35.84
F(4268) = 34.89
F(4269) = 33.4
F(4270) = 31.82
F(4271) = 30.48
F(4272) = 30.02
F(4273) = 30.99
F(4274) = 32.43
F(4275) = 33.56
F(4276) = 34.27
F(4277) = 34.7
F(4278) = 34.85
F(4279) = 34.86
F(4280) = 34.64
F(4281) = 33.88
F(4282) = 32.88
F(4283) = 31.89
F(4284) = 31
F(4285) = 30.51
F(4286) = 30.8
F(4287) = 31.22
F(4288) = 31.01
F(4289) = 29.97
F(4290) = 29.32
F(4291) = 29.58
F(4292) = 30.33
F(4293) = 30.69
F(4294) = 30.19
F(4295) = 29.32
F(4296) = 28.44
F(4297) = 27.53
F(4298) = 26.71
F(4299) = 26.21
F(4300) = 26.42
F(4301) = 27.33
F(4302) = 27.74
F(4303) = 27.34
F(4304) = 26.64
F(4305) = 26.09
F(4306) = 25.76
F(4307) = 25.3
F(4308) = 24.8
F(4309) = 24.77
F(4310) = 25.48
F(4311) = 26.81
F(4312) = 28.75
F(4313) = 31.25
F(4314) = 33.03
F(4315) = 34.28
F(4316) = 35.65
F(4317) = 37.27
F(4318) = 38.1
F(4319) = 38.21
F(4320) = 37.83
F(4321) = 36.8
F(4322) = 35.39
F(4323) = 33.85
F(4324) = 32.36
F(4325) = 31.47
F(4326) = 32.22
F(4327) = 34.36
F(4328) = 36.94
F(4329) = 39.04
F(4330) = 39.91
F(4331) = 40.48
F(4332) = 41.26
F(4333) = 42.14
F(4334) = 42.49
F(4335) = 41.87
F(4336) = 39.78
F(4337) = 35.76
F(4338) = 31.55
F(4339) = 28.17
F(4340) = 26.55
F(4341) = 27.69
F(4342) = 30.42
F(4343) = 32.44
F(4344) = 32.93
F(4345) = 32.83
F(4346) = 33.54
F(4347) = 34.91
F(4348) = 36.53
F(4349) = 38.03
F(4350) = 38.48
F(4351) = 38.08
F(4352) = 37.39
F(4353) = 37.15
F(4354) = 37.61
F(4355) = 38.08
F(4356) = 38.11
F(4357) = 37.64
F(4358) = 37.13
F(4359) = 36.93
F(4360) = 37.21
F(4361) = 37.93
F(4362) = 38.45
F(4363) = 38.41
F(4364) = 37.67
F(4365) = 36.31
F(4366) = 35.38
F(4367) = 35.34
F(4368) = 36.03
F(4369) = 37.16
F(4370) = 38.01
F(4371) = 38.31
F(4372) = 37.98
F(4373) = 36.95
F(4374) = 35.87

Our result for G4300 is 6.1 angstroms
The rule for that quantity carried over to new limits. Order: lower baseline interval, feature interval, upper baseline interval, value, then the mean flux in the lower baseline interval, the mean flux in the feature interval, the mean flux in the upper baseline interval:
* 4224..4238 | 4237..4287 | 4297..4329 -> -3.43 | 32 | 33.7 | 30.9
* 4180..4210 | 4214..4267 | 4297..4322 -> -1.43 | 34.9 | 33.9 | 30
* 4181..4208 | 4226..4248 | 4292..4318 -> -0.94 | 34.9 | 33.9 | 28.8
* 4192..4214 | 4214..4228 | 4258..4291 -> 0.71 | 34.8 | 32.6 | 33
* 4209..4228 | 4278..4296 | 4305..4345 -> 1.19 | 33.5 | 31.3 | 33.6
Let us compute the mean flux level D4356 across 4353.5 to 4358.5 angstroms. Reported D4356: 37.7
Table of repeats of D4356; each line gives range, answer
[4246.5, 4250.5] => 33.2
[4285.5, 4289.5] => 30.8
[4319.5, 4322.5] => 36.7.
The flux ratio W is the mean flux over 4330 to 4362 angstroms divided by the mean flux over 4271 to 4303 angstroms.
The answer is 1.18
